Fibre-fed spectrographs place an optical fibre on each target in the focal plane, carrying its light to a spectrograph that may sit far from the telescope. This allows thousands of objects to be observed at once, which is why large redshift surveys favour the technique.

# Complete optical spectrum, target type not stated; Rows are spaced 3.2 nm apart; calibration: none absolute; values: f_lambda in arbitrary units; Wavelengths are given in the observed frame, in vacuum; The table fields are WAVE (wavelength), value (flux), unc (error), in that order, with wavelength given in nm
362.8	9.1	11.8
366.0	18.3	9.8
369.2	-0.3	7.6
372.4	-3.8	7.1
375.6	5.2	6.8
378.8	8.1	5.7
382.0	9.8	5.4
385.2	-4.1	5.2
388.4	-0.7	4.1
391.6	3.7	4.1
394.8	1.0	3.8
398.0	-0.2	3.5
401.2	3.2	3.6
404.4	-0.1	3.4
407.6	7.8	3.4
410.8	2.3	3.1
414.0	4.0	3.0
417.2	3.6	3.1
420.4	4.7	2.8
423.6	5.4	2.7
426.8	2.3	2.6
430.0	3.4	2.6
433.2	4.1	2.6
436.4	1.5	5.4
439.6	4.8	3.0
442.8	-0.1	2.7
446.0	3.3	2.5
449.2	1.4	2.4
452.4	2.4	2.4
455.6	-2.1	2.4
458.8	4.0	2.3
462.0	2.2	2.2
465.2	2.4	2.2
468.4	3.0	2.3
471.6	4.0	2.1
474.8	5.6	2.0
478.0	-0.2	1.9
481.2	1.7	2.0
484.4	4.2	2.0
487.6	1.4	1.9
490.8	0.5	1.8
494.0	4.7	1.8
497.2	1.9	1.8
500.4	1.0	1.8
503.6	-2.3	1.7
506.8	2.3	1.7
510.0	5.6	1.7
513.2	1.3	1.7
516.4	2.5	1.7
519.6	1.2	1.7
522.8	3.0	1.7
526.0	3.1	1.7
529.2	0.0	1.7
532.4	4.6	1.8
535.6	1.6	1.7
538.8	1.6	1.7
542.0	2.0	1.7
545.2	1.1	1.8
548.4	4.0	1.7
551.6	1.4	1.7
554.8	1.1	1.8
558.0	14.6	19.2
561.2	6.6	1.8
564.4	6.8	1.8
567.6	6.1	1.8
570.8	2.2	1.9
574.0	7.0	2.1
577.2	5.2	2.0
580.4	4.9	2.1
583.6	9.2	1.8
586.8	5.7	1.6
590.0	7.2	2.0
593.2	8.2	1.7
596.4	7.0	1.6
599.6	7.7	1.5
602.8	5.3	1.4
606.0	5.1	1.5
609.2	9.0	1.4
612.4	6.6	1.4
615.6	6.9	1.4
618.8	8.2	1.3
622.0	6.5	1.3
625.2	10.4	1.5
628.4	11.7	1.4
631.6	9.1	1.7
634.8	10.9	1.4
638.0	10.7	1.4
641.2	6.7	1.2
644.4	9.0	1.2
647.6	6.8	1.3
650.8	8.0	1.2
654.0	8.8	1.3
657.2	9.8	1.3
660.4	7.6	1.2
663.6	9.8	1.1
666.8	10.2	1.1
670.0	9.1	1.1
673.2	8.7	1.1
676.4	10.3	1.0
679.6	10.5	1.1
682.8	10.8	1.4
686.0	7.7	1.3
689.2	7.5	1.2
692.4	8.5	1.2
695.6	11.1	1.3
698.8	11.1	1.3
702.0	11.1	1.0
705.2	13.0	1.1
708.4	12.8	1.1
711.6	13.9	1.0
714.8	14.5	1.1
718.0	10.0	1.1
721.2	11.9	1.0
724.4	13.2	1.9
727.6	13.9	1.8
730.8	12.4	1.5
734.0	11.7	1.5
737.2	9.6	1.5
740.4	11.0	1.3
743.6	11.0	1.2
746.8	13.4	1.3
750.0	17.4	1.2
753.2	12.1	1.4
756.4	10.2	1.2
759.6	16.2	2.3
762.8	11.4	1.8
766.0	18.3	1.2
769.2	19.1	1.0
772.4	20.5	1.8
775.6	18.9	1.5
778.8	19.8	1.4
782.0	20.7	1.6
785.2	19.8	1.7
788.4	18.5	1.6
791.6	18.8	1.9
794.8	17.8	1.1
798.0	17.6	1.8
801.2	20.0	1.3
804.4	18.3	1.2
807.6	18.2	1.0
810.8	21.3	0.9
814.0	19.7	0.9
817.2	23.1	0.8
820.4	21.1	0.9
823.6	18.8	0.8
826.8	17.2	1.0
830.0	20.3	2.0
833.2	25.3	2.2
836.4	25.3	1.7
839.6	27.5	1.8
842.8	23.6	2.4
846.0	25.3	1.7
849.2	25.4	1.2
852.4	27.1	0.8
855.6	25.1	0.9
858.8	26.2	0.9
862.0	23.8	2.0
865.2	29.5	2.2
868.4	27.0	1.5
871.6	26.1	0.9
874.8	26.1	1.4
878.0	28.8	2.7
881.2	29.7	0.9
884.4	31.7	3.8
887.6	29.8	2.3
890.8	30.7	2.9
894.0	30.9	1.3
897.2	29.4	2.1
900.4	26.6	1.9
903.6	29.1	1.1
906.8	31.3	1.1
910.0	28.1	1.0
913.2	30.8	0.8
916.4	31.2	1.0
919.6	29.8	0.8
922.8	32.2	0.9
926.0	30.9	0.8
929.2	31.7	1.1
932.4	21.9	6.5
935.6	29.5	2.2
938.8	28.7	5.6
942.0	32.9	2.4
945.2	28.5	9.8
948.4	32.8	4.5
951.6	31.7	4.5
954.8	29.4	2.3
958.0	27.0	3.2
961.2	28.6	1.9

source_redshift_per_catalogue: 0.92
